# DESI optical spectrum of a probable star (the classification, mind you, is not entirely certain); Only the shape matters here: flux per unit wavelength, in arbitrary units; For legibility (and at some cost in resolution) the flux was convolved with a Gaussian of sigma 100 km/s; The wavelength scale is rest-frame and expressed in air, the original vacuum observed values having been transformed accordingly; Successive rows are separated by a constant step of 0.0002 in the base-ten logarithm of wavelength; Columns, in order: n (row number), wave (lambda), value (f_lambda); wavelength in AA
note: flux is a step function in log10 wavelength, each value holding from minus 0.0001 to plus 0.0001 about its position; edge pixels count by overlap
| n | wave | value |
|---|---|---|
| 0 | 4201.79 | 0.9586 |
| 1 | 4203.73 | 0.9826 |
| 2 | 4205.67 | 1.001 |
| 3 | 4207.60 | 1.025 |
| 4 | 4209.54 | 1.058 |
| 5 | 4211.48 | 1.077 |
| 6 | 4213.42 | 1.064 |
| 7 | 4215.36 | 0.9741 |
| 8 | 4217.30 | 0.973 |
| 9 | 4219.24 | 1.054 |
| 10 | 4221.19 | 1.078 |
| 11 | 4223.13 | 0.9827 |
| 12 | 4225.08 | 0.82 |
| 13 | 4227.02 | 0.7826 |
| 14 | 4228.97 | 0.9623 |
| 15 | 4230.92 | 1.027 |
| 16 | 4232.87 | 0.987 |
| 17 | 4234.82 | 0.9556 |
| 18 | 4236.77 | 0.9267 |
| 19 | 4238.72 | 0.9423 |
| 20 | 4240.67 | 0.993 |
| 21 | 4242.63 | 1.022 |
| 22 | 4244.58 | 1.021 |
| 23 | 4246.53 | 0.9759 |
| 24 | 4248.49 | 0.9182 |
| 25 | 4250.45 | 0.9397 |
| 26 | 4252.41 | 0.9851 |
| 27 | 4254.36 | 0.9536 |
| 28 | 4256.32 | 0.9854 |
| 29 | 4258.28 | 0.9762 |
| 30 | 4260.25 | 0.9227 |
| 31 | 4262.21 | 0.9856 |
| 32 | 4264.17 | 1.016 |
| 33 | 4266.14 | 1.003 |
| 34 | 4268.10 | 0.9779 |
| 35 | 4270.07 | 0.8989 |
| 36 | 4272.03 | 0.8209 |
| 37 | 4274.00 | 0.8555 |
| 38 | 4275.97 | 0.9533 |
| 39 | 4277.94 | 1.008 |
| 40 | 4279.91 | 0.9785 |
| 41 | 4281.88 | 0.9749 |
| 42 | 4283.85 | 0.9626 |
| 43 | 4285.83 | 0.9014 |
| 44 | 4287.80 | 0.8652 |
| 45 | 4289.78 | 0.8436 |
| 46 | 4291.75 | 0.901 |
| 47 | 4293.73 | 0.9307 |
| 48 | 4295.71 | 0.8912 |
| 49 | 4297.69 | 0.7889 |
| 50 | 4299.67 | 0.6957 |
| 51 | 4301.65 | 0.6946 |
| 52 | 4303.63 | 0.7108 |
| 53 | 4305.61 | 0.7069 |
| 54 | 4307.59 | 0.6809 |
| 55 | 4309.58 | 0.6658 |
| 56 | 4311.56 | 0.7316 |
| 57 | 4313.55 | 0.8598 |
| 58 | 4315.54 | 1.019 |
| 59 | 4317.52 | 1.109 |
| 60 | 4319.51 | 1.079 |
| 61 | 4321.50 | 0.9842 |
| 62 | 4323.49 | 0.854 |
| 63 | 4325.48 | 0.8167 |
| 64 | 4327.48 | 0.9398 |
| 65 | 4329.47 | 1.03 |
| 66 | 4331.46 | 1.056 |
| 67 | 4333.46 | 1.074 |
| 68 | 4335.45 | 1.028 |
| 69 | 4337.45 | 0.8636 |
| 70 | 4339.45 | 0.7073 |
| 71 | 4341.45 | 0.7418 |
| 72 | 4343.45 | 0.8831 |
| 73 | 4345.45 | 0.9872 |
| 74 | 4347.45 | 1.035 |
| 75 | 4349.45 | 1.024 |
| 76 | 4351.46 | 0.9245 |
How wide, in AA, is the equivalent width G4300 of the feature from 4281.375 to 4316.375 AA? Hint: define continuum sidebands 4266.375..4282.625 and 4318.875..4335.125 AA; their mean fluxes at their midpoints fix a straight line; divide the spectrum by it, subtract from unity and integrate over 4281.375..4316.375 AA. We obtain 5.0 AA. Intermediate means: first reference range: 0.936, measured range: 0.82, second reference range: 0.979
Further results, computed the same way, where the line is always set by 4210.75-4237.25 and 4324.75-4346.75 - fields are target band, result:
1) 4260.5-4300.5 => 1.5 AA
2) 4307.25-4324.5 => 0.7 AA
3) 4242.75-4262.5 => -0.1 AA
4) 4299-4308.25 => 2.4 AA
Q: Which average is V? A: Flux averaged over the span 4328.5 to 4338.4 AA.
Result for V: 1.01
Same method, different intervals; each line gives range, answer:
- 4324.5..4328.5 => 0.879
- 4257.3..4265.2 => 0.974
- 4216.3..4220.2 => 1.01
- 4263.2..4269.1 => 0.998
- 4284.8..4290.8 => 0.871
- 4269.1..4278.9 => 0.907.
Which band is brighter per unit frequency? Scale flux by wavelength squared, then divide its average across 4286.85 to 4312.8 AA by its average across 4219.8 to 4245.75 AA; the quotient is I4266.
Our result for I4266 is 0.83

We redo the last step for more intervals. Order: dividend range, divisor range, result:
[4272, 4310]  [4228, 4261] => 0.89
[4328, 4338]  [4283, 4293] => 1.16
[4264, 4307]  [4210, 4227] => 0.91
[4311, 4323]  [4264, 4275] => 1.07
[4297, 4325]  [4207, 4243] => 0.88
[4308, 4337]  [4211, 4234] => 1.01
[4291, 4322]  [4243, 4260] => 0.89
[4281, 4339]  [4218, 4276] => 0.95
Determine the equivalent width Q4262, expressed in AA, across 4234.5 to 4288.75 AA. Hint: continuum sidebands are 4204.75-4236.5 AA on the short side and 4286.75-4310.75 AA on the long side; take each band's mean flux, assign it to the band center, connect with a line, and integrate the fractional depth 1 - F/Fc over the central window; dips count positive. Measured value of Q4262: -4.7 AA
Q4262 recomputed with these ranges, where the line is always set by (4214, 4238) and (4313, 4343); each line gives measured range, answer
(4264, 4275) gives 0.37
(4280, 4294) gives 0.54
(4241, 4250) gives -0.22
